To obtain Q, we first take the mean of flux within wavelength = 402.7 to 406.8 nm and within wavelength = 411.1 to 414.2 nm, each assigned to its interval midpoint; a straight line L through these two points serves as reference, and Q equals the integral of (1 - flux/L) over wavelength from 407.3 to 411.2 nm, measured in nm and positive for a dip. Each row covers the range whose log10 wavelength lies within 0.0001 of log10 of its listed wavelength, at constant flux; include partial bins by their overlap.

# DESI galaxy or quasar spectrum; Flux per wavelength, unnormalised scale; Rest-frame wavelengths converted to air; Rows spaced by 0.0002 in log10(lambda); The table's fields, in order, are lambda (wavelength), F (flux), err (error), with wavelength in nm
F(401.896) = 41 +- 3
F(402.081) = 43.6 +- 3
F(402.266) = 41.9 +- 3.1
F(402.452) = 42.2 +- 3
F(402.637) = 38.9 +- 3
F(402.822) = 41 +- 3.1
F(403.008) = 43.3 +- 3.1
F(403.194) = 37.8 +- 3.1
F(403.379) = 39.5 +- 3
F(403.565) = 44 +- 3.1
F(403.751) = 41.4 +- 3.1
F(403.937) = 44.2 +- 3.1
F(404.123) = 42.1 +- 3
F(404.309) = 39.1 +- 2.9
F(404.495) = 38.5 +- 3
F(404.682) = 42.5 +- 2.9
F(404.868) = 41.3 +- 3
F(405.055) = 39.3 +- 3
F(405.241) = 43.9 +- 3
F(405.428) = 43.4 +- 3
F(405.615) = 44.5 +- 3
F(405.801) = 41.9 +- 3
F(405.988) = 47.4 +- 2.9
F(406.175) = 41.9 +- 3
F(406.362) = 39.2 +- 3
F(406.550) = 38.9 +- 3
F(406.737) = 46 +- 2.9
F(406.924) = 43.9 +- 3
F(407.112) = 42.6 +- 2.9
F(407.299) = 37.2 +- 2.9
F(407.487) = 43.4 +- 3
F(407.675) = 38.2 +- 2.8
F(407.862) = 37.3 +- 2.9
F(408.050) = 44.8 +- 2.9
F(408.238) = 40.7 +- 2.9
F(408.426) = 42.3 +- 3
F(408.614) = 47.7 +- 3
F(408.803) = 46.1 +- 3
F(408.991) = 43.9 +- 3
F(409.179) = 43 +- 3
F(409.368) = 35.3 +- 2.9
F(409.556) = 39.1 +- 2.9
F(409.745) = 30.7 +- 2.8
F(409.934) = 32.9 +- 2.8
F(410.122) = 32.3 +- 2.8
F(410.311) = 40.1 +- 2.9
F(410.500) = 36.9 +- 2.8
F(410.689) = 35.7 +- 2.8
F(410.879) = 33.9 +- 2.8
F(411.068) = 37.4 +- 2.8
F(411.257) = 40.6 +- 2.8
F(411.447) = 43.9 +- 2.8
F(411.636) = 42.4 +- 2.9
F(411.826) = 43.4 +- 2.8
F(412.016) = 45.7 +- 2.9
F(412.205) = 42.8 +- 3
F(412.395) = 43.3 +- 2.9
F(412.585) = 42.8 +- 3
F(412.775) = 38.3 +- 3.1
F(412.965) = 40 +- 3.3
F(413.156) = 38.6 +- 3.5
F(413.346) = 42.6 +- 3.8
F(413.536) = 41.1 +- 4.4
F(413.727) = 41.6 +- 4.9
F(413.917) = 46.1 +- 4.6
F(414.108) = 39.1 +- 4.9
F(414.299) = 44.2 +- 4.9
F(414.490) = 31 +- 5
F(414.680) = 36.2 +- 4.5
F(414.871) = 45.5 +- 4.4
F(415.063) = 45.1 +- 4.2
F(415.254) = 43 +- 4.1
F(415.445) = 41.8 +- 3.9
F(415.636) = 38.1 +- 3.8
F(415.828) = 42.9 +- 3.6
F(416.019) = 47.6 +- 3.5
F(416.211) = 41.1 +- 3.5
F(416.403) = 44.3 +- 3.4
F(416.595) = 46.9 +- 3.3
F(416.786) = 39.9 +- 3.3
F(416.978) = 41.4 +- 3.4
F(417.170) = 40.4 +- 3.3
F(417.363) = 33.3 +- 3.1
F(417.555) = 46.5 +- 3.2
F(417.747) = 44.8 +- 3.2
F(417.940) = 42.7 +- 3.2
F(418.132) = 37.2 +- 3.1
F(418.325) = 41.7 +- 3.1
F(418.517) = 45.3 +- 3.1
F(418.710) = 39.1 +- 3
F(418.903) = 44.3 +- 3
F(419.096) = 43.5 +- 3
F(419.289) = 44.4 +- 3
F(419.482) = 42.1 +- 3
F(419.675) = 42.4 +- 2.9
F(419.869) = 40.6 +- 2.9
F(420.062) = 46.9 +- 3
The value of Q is 0.264 nm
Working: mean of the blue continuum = 41.8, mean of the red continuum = 41.9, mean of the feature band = 39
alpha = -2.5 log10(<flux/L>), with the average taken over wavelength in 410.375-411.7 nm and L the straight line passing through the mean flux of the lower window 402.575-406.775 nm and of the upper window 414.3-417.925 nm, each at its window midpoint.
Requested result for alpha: 0.08 mag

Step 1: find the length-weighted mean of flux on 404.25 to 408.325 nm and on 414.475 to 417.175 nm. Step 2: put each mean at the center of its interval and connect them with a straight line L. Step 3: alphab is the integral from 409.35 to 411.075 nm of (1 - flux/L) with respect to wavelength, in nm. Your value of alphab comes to 0.27 nm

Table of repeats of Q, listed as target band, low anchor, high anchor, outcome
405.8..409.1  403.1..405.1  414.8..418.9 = -0.09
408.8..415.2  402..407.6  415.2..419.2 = 0.31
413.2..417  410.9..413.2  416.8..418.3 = -0.08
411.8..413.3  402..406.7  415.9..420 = 0.01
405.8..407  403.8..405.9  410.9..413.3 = -0.03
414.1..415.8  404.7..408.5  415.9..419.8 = 0.07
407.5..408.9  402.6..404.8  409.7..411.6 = -0.15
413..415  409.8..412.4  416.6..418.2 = -0.03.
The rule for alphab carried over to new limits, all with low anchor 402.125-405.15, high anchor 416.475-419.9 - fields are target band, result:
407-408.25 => 0.02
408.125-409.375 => -0.05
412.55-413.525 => 0.03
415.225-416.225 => -0.01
